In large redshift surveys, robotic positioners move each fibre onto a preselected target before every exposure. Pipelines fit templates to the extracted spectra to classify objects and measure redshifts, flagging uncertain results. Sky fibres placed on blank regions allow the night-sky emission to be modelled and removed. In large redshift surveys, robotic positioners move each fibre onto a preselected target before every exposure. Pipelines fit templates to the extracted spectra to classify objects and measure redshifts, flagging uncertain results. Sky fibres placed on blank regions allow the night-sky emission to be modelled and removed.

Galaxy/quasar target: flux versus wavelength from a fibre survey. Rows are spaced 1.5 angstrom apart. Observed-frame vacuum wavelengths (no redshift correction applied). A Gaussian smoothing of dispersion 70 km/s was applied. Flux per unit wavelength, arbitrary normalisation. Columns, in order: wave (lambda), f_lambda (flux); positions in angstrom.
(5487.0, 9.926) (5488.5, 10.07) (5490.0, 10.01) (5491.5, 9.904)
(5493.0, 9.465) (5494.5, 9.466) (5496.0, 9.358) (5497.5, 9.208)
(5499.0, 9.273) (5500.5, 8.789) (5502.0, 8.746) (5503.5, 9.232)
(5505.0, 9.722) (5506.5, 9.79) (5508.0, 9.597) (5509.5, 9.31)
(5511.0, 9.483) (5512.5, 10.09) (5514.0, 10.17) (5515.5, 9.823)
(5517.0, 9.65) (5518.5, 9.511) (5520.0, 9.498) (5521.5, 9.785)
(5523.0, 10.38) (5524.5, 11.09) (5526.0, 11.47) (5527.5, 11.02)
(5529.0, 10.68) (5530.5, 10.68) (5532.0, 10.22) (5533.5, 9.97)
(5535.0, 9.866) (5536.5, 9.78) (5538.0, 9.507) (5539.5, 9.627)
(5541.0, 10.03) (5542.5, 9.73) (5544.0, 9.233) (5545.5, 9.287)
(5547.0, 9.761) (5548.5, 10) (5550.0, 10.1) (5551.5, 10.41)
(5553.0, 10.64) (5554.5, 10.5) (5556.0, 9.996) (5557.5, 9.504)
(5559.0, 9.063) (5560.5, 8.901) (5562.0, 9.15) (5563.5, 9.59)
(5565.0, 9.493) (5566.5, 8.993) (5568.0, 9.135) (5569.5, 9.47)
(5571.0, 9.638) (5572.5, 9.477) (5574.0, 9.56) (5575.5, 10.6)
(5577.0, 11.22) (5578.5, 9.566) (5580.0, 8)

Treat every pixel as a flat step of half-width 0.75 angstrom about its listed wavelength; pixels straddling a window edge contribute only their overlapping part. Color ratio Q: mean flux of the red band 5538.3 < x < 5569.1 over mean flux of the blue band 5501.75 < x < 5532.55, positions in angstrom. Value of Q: 0.96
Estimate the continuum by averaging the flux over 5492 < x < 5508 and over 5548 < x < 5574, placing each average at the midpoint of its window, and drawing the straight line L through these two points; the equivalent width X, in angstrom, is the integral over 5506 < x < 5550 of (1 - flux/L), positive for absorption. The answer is -2.31 angstrom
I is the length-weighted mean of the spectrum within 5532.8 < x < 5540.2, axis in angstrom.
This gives 9.75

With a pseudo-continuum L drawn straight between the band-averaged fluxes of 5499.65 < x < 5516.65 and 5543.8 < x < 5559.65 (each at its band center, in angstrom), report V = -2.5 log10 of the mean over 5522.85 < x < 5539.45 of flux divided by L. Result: -0.07 mag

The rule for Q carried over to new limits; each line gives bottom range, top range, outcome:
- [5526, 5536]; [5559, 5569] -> 0.88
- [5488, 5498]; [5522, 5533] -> 1.12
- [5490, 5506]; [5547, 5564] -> 1.05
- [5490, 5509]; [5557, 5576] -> 1.00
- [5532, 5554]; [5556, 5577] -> 0.96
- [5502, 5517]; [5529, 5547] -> 1.02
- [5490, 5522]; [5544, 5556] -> 1.05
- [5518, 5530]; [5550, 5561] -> 0.95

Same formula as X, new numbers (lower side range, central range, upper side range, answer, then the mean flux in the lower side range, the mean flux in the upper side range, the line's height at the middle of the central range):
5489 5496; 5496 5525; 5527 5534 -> 1.3 angstrom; 9.69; 10.5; 10.1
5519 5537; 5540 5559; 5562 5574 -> -0.1 angstrom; 10.4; 9.39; 9.84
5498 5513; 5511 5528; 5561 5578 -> -1.3 angstrom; 9.39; 9.65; 9.45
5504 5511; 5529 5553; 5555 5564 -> -1.2 angstrom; 9.58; 9.39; 9.46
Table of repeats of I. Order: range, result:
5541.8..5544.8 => 9.47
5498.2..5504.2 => 9.01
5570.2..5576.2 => 9.81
